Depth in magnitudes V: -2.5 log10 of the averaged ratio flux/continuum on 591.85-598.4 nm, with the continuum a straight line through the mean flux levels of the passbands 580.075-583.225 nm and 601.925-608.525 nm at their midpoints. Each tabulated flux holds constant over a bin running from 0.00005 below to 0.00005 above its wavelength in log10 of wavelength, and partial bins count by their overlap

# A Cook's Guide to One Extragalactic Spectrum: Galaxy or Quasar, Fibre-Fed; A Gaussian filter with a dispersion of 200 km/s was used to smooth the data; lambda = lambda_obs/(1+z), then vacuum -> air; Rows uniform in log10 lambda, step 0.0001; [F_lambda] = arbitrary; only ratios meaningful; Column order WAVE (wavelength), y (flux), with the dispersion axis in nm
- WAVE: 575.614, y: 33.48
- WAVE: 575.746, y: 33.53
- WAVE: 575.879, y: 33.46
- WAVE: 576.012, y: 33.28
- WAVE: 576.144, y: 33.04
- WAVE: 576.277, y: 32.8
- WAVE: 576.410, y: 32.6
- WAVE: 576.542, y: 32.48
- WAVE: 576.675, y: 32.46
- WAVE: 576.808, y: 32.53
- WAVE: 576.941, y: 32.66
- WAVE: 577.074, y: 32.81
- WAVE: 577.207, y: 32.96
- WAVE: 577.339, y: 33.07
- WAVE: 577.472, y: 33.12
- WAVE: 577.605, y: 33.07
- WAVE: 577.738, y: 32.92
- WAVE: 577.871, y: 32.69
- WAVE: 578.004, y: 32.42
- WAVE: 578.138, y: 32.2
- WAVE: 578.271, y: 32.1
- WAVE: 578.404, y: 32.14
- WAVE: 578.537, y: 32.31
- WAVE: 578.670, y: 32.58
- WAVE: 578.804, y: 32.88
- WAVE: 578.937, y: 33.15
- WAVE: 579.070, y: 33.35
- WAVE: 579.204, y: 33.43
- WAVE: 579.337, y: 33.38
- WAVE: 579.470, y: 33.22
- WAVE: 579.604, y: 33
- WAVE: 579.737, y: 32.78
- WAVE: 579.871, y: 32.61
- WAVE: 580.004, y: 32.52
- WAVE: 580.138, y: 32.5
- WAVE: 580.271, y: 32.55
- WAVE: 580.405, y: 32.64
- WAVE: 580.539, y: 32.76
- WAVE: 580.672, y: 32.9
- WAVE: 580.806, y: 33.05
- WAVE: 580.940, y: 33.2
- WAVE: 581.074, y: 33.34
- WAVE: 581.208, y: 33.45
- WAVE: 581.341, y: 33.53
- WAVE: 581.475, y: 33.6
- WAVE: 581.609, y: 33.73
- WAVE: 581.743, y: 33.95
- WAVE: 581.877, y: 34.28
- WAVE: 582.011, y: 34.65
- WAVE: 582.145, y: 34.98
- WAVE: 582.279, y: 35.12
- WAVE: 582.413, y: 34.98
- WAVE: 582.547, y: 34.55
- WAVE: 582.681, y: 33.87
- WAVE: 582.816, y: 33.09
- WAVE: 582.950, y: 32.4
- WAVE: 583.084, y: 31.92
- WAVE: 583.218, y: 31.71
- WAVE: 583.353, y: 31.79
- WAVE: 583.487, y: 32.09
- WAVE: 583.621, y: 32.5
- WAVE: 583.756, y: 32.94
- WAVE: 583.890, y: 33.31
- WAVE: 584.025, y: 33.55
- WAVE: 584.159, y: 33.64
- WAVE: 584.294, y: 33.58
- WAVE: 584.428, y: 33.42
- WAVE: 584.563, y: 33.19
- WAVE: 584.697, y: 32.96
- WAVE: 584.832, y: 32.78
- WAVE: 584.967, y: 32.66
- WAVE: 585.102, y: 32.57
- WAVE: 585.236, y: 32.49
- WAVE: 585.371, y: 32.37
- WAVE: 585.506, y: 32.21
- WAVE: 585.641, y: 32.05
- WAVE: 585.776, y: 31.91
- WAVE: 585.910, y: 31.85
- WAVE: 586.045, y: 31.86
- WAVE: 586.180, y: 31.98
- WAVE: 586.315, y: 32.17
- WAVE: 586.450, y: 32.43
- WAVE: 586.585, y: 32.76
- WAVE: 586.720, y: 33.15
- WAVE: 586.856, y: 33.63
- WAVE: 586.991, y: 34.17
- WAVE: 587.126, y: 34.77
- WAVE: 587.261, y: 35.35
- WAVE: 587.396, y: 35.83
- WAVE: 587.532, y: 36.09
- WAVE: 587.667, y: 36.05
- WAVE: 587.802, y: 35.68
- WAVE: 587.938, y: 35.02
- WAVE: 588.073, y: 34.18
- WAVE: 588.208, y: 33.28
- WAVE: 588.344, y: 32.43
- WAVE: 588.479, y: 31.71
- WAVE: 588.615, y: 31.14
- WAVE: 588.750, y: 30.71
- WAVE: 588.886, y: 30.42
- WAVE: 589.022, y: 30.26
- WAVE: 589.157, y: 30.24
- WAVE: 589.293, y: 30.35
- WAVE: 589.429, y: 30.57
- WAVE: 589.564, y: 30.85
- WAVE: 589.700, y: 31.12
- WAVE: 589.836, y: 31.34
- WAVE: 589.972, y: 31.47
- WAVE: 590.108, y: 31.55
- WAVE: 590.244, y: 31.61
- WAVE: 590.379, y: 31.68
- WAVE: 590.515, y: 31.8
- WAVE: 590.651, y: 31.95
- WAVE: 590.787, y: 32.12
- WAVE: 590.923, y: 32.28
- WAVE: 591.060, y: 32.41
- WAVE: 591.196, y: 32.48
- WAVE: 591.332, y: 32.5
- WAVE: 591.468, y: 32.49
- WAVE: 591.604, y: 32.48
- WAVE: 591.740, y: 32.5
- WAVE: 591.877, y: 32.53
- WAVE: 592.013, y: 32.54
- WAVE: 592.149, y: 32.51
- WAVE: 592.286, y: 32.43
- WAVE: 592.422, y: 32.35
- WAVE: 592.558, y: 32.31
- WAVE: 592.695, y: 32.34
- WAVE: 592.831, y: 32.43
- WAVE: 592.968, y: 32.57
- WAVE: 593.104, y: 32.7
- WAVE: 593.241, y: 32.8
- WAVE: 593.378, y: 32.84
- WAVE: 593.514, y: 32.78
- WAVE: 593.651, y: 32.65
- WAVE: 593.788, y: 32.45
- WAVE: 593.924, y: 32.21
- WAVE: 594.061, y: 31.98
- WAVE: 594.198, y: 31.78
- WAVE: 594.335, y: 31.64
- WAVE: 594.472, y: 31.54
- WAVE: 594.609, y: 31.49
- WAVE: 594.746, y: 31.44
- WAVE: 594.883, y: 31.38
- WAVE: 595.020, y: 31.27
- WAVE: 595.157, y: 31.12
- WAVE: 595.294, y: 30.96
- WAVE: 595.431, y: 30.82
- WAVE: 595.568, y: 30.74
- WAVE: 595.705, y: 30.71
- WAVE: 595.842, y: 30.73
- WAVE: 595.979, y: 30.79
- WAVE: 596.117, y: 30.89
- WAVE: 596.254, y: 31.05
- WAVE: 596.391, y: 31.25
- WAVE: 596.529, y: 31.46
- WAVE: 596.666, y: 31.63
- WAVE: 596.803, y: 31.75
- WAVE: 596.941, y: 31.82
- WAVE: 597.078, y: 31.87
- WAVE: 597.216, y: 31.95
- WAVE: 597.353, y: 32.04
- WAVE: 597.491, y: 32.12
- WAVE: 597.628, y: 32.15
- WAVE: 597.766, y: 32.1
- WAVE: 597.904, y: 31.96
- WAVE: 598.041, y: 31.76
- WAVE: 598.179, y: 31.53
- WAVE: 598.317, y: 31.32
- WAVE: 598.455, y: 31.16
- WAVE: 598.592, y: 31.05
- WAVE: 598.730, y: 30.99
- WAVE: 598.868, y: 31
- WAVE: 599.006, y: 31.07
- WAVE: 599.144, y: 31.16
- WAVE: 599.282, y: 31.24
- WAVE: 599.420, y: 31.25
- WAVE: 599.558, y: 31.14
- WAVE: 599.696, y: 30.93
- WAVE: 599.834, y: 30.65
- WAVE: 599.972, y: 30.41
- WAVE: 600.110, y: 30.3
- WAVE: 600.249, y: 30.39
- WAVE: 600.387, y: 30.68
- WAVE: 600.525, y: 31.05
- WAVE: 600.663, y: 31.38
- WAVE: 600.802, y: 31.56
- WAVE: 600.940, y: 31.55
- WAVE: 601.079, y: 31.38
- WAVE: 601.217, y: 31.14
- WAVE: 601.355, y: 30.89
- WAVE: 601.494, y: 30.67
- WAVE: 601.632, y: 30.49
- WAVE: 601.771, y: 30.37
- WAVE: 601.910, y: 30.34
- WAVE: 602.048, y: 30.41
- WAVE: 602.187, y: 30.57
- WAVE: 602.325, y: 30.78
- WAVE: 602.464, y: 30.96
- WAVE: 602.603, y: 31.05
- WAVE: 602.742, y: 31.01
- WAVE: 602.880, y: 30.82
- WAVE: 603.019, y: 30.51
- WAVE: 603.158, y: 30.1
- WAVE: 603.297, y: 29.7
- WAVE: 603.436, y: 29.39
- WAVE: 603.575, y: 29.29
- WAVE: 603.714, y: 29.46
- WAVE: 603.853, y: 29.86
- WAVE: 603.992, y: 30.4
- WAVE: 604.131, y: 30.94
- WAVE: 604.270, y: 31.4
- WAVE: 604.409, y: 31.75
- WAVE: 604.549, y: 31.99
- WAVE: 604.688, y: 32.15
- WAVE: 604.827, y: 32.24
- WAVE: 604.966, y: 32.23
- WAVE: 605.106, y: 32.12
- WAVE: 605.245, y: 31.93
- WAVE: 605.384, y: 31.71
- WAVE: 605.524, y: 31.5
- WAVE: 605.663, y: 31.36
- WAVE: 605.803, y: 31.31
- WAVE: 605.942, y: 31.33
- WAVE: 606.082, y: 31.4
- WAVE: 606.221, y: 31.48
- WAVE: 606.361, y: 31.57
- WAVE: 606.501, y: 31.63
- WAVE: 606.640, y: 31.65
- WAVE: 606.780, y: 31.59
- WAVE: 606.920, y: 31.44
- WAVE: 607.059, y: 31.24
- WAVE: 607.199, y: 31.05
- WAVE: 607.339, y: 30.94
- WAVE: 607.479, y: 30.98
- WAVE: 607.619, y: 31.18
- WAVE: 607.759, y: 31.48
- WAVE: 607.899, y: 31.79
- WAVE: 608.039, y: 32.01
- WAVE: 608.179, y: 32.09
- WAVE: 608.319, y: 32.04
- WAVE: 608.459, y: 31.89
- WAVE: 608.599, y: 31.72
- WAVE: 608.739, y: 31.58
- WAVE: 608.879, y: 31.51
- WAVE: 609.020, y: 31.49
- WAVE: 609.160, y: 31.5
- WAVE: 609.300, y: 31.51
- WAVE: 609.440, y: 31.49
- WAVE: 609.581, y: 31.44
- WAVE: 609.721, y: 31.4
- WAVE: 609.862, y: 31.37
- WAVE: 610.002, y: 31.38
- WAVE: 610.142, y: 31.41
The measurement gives 0.012 mag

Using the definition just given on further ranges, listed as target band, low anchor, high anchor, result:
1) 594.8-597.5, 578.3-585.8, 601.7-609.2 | 0.022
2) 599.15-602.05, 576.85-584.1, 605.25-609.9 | 0.036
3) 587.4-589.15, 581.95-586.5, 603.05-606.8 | -0.016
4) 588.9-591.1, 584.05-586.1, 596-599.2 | 0.031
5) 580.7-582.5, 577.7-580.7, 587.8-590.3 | -0.049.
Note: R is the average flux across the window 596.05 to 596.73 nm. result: 31.3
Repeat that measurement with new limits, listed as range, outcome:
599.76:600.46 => 30.5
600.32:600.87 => 31.2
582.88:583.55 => 32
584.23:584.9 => 33.2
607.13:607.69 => 31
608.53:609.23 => 31.6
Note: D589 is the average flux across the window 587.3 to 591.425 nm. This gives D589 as 32.3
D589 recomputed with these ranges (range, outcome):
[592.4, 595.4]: 32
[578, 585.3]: 33.1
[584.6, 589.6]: 32.7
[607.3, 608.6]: 31.6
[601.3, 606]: 30.9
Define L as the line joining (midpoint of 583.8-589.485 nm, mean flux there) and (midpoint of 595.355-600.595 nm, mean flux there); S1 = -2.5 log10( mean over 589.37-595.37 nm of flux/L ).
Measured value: 0.00 mag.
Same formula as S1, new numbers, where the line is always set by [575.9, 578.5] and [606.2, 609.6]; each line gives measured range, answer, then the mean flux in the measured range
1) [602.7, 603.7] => 0.06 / 30.1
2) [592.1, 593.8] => -0.01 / 32.5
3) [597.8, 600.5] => 0.03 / 31.1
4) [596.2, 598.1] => 0.01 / 31.8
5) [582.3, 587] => -0.01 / 32.8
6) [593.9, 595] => 0.01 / 31.6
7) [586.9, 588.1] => -0.09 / 35.3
